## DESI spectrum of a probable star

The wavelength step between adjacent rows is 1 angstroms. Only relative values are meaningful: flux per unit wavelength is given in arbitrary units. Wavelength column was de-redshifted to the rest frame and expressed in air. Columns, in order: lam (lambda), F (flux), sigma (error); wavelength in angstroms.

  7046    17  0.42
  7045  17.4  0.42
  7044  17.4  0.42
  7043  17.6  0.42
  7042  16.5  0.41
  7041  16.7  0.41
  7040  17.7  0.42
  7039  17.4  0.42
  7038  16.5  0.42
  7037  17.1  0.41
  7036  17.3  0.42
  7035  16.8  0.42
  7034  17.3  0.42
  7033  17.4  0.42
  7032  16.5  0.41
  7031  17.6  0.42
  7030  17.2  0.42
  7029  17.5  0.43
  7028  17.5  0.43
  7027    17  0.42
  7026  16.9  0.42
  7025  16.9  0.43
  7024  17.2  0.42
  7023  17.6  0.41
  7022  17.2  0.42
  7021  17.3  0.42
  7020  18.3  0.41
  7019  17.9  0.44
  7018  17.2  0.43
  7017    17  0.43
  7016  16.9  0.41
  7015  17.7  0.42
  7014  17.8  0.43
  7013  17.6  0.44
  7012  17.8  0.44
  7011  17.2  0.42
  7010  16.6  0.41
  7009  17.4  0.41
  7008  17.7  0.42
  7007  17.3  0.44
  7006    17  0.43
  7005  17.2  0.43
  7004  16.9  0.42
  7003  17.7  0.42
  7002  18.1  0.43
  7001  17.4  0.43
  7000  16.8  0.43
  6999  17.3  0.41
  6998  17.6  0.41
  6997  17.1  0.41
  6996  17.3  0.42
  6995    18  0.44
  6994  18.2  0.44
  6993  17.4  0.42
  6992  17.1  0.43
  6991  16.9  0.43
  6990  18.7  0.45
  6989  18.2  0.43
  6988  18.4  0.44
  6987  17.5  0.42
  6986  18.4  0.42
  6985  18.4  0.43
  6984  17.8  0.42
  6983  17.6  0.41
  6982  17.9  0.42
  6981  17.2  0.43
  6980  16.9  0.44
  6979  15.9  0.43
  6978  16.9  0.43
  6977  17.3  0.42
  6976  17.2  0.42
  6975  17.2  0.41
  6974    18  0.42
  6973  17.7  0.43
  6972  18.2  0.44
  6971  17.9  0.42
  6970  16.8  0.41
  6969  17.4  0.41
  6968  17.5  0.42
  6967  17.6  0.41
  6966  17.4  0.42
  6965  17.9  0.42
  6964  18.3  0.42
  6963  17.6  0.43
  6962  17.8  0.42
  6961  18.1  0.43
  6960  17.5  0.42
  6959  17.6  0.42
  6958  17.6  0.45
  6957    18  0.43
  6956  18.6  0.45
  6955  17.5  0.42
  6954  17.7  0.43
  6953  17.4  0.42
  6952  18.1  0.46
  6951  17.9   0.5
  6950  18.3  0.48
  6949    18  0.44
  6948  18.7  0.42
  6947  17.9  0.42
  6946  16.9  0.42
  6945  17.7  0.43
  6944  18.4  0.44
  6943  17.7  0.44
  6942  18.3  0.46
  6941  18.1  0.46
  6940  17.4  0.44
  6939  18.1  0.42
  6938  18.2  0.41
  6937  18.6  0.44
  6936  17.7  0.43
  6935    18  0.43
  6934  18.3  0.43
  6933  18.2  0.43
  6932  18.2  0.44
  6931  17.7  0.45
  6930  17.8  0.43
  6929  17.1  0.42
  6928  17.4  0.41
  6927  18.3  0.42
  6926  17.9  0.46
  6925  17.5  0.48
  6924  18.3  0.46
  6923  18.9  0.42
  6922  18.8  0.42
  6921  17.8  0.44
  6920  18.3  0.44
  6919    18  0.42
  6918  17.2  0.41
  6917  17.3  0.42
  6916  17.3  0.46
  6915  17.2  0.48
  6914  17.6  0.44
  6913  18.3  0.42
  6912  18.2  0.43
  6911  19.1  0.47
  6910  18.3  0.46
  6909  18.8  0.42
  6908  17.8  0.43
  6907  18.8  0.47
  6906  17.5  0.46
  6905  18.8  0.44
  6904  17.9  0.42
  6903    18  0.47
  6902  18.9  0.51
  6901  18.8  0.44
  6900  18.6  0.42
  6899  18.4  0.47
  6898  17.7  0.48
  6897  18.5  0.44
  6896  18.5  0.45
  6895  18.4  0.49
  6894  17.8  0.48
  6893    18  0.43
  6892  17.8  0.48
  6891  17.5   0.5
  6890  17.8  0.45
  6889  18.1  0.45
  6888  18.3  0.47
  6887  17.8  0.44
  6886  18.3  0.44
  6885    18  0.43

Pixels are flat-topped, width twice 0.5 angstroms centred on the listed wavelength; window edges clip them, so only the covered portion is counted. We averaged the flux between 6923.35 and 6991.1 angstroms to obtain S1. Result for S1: 17.8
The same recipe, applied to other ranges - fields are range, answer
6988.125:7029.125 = 17.4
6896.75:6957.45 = 18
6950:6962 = 17.8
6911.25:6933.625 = 17.9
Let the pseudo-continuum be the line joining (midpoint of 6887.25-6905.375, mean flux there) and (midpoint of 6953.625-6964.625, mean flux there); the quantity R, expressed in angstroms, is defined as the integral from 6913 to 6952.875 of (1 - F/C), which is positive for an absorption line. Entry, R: 0.15 angstroms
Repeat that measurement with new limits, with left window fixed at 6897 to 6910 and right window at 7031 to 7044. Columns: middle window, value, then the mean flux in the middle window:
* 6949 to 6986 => 0.21 angstroms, 17.6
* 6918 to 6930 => 0.11 angstroms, 18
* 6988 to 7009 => -0.06 angstroms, 17.5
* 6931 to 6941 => -0.01 angstroms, 18.1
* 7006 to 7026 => -0.09 angstroms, 17.4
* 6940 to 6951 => -0.01 angstroms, 18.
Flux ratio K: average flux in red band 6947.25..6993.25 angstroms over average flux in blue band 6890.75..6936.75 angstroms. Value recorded 1.0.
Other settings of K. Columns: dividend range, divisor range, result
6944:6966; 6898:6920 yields 0.99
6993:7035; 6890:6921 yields 0.96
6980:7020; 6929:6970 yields 0.98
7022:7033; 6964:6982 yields 0.99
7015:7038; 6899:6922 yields 0.95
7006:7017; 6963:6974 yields 0.98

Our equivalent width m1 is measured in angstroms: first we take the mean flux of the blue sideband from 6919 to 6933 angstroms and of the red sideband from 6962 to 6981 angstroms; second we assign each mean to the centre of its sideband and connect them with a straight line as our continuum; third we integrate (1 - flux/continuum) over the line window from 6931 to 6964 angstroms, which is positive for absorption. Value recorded -0.39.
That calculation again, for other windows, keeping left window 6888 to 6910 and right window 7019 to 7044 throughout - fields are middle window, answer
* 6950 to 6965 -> -0.1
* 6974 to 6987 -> 0.1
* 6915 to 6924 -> 0.1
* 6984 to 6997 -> -0.2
